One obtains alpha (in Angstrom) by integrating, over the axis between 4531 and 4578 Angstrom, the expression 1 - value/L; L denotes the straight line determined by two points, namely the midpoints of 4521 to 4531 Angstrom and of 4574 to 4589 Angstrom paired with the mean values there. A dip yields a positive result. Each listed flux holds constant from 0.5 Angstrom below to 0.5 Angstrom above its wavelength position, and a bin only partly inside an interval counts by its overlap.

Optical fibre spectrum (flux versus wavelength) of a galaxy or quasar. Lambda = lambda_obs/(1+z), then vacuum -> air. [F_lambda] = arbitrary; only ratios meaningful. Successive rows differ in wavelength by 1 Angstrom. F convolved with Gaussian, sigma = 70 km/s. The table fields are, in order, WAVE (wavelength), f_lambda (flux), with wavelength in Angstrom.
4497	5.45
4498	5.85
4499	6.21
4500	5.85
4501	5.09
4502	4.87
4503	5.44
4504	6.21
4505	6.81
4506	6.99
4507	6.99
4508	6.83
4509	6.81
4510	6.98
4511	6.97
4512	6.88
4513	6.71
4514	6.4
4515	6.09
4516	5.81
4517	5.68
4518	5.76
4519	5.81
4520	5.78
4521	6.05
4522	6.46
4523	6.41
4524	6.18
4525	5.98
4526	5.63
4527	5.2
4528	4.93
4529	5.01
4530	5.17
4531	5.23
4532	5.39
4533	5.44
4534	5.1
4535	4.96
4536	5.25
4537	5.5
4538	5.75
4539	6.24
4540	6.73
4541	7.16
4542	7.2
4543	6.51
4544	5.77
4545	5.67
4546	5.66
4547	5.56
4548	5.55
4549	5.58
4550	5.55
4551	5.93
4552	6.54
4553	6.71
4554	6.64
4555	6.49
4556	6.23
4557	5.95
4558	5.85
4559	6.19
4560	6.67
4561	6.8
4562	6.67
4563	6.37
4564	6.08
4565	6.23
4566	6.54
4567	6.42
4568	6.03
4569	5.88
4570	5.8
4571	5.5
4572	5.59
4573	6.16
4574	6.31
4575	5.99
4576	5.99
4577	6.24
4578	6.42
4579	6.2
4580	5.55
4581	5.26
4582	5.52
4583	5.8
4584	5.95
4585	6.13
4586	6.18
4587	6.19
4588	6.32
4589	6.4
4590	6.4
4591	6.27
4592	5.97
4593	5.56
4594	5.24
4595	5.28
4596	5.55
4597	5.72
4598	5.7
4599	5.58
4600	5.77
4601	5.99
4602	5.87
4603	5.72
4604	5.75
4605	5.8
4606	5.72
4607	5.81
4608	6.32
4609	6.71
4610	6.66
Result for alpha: -1.7 Angstrom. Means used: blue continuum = 5.66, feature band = 6.05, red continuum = 6.01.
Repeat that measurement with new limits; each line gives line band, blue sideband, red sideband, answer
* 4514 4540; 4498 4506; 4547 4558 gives 1.3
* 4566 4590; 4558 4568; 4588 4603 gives 0.4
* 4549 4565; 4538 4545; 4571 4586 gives -0.1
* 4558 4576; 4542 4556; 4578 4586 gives -0.7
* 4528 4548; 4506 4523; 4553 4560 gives 1.9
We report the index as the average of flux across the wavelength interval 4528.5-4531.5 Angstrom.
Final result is 5.14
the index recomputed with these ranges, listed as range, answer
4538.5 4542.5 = 6.83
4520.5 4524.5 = 6.28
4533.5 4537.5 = 5.2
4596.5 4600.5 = 5.69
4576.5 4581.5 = 5.93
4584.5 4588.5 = 6.21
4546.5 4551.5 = 5.63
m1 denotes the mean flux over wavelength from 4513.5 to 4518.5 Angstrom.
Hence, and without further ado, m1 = 5.95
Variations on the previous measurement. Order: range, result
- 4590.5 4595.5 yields 5.66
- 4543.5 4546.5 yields 5.7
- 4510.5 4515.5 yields 6.61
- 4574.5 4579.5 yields 6.17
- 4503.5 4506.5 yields 6.67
